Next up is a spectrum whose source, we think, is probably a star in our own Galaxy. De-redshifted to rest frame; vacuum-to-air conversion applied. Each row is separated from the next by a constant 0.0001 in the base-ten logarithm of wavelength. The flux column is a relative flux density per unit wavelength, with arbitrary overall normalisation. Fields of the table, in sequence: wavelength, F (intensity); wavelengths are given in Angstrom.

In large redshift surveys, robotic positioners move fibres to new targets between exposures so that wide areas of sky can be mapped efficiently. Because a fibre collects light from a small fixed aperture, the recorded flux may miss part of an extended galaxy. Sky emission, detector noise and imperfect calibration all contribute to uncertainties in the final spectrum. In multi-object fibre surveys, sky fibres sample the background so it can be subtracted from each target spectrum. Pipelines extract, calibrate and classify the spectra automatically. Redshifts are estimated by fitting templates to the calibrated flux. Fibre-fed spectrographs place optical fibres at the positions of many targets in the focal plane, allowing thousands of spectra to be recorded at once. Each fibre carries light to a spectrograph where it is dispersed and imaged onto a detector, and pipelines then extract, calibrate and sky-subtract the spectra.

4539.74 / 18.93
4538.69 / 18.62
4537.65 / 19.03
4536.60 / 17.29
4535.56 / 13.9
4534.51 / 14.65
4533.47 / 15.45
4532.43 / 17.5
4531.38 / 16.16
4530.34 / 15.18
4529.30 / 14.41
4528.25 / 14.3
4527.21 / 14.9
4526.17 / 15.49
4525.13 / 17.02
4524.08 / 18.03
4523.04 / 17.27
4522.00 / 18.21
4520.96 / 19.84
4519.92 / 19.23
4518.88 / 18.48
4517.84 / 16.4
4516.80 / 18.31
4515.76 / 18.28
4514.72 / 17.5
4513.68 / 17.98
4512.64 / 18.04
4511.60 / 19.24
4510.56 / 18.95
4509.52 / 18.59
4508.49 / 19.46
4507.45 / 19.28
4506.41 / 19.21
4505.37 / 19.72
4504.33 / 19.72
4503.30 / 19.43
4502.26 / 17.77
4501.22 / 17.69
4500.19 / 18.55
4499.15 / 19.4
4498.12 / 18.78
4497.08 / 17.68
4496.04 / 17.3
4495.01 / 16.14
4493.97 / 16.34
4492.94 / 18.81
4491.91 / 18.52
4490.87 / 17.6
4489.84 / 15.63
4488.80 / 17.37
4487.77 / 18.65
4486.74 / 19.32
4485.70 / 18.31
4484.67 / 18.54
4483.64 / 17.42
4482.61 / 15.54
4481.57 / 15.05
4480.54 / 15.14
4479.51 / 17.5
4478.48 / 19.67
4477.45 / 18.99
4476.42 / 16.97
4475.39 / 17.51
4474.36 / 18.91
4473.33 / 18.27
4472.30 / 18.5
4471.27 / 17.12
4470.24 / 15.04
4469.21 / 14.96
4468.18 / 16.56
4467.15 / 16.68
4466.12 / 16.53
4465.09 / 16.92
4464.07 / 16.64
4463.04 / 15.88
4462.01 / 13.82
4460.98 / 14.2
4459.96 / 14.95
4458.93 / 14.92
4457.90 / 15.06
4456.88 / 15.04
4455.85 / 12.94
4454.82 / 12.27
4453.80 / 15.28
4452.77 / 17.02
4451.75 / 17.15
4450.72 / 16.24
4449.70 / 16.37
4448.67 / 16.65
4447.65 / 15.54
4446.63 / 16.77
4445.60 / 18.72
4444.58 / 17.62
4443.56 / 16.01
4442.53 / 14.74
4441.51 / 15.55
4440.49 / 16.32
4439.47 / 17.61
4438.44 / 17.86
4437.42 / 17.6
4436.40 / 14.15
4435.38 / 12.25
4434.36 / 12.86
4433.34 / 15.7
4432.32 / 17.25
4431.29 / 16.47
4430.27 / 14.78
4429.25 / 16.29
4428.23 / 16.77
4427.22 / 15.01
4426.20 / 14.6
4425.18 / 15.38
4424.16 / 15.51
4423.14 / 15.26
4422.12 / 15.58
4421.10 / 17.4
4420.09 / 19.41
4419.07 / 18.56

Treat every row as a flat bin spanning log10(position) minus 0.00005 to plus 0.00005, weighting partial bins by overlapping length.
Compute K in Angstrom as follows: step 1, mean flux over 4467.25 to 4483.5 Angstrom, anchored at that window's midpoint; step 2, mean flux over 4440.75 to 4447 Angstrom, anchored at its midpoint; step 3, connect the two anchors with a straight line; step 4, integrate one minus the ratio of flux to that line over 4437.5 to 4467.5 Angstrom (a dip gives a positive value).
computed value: 1.36 Angstrom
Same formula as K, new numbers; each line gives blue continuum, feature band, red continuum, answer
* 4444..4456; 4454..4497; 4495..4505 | 1.7 Angstrom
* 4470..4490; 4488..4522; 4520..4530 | -2.4 Angstrom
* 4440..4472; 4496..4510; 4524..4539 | -2.5 Angstrom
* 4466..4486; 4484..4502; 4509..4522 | -0.2 Angstrom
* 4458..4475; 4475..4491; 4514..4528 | -0.8 Angstrom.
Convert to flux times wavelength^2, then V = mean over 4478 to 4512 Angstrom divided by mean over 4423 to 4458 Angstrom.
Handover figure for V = 1.2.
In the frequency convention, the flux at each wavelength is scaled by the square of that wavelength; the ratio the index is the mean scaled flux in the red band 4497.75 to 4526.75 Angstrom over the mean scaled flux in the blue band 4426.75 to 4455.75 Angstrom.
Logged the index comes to 1.19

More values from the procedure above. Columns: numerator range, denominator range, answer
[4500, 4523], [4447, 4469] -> 1.22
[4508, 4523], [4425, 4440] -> 1.22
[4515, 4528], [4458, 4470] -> 1.15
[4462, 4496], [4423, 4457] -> 1.11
